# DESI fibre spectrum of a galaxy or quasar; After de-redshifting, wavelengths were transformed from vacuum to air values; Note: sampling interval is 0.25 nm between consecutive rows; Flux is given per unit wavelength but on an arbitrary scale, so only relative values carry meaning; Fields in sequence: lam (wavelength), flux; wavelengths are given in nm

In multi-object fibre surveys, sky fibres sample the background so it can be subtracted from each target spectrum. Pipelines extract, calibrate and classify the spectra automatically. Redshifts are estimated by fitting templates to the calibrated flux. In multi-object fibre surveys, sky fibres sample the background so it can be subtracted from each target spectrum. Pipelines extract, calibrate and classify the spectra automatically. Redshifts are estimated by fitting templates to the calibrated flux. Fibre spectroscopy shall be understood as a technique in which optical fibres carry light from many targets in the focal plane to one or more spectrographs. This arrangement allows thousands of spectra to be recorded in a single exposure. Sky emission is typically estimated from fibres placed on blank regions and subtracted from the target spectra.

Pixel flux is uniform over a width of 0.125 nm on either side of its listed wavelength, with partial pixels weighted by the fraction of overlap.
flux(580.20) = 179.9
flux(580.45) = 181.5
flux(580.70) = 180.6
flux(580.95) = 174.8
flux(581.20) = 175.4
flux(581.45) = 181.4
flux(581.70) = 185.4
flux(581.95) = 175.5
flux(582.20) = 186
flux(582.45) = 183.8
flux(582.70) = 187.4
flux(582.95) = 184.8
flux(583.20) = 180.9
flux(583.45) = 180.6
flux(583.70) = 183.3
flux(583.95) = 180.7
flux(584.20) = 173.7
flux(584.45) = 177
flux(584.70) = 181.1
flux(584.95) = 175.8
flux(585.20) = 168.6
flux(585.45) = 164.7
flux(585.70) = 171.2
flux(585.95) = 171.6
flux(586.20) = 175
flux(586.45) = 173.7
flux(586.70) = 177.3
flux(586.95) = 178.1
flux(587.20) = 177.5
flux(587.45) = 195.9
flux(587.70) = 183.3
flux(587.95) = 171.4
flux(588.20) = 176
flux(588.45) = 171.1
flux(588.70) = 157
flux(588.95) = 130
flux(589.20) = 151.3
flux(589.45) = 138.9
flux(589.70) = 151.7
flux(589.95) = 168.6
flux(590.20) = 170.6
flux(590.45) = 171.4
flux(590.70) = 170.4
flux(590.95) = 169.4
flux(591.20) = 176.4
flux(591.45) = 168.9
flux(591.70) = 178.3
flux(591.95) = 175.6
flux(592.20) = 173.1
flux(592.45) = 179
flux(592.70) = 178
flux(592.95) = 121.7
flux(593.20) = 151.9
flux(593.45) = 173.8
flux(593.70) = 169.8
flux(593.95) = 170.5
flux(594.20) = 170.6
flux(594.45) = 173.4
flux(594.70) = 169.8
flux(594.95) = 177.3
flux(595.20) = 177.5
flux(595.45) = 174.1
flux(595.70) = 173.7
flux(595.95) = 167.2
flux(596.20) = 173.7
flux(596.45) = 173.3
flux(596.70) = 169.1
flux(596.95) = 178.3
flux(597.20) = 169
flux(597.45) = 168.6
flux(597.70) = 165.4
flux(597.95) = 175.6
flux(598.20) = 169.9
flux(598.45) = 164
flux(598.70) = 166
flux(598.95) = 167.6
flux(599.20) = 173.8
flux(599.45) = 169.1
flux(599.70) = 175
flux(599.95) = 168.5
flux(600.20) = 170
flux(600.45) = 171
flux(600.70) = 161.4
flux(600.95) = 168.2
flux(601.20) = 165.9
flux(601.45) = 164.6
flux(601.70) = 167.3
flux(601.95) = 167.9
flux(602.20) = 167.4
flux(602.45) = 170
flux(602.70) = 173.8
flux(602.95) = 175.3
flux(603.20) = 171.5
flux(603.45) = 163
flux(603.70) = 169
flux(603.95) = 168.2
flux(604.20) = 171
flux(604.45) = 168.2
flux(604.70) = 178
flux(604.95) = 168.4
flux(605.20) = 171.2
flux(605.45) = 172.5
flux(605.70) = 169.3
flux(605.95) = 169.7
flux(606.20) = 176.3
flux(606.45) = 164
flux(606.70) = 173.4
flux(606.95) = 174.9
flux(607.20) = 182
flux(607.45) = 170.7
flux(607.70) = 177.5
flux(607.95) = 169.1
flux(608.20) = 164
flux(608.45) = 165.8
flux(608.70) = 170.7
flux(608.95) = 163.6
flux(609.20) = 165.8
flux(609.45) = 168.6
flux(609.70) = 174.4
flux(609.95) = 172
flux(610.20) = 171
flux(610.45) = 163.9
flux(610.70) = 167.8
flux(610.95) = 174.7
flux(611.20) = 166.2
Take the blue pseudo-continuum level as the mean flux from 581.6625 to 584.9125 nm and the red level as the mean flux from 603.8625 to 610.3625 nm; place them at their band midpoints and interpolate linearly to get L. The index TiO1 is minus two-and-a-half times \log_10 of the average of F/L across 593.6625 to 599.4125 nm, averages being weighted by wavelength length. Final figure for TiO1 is 0.03 mag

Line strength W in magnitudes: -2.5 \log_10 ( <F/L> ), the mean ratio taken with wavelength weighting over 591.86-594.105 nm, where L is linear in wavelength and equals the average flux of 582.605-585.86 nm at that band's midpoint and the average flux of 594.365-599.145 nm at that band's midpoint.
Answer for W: 0.05 mag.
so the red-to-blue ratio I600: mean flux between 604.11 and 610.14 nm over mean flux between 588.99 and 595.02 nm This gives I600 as 1.03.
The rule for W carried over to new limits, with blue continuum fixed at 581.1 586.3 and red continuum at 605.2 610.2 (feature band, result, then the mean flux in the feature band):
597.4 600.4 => 0.025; 170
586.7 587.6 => -0.034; 183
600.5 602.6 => 0.038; 167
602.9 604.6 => 0.017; 169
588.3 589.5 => 0.171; 151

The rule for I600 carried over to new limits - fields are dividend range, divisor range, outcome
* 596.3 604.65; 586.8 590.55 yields 1.02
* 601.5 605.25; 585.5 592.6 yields 1.00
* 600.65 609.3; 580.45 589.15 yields 0.96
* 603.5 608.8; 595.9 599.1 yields 1.01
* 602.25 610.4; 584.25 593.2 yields 1.01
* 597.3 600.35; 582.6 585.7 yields 0.95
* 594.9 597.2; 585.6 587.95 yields 0.97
